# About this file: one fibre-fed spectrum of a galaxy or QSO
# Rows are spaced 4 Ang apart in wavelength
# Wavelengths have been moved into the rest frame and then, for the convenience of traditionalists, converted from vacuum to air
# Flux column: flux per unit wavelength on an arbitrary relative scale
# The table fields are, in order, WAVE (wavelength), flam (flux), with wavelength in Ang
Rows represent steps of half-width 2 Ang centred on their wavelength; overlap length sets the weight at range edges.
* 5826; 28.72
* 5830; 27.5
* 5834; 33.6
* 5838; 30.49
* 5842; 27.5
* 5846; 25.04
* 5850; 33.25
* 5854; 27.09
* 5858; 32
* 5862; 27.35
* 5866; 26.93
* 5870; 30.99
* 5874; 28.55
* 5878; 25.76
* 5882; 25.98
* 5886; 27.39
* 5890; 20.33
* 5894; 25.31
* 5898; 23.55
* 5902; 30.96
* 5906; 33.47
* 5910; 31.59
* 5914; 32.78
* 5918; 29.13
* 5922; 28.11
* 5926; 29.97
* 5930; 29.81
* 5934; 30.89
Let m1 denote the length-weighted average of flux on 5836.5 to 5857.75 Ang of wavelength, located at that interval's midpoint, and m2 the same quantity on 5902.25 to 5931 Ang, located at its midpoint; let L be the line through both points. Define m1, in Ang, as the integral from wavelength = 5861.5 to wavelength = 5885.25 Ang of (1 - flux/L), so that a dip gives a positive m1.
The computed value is 1.6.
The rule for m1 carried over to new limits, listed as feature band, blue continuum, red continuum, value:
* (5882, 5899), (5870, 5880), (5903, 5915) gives 3.15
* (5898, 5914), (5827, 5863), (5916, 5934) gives -0.89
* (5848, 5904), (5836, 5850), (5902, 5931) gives 3.65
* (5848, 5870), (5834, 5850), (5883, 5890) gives -1.49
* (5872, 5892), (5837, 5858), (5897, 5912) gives 2.79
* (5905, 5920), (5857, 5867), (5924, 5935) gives -0.94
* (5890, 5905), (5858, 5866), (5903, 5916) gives 2.51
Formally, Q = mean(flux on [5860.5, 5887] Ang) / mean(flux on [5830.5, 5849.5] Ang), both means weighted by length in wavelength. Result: 0.9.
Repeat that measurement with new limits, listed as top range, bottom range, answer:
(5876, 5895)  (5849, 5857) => 0.83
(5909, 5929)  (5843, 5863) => 1.04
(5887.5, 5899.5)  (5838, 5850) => 0.83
